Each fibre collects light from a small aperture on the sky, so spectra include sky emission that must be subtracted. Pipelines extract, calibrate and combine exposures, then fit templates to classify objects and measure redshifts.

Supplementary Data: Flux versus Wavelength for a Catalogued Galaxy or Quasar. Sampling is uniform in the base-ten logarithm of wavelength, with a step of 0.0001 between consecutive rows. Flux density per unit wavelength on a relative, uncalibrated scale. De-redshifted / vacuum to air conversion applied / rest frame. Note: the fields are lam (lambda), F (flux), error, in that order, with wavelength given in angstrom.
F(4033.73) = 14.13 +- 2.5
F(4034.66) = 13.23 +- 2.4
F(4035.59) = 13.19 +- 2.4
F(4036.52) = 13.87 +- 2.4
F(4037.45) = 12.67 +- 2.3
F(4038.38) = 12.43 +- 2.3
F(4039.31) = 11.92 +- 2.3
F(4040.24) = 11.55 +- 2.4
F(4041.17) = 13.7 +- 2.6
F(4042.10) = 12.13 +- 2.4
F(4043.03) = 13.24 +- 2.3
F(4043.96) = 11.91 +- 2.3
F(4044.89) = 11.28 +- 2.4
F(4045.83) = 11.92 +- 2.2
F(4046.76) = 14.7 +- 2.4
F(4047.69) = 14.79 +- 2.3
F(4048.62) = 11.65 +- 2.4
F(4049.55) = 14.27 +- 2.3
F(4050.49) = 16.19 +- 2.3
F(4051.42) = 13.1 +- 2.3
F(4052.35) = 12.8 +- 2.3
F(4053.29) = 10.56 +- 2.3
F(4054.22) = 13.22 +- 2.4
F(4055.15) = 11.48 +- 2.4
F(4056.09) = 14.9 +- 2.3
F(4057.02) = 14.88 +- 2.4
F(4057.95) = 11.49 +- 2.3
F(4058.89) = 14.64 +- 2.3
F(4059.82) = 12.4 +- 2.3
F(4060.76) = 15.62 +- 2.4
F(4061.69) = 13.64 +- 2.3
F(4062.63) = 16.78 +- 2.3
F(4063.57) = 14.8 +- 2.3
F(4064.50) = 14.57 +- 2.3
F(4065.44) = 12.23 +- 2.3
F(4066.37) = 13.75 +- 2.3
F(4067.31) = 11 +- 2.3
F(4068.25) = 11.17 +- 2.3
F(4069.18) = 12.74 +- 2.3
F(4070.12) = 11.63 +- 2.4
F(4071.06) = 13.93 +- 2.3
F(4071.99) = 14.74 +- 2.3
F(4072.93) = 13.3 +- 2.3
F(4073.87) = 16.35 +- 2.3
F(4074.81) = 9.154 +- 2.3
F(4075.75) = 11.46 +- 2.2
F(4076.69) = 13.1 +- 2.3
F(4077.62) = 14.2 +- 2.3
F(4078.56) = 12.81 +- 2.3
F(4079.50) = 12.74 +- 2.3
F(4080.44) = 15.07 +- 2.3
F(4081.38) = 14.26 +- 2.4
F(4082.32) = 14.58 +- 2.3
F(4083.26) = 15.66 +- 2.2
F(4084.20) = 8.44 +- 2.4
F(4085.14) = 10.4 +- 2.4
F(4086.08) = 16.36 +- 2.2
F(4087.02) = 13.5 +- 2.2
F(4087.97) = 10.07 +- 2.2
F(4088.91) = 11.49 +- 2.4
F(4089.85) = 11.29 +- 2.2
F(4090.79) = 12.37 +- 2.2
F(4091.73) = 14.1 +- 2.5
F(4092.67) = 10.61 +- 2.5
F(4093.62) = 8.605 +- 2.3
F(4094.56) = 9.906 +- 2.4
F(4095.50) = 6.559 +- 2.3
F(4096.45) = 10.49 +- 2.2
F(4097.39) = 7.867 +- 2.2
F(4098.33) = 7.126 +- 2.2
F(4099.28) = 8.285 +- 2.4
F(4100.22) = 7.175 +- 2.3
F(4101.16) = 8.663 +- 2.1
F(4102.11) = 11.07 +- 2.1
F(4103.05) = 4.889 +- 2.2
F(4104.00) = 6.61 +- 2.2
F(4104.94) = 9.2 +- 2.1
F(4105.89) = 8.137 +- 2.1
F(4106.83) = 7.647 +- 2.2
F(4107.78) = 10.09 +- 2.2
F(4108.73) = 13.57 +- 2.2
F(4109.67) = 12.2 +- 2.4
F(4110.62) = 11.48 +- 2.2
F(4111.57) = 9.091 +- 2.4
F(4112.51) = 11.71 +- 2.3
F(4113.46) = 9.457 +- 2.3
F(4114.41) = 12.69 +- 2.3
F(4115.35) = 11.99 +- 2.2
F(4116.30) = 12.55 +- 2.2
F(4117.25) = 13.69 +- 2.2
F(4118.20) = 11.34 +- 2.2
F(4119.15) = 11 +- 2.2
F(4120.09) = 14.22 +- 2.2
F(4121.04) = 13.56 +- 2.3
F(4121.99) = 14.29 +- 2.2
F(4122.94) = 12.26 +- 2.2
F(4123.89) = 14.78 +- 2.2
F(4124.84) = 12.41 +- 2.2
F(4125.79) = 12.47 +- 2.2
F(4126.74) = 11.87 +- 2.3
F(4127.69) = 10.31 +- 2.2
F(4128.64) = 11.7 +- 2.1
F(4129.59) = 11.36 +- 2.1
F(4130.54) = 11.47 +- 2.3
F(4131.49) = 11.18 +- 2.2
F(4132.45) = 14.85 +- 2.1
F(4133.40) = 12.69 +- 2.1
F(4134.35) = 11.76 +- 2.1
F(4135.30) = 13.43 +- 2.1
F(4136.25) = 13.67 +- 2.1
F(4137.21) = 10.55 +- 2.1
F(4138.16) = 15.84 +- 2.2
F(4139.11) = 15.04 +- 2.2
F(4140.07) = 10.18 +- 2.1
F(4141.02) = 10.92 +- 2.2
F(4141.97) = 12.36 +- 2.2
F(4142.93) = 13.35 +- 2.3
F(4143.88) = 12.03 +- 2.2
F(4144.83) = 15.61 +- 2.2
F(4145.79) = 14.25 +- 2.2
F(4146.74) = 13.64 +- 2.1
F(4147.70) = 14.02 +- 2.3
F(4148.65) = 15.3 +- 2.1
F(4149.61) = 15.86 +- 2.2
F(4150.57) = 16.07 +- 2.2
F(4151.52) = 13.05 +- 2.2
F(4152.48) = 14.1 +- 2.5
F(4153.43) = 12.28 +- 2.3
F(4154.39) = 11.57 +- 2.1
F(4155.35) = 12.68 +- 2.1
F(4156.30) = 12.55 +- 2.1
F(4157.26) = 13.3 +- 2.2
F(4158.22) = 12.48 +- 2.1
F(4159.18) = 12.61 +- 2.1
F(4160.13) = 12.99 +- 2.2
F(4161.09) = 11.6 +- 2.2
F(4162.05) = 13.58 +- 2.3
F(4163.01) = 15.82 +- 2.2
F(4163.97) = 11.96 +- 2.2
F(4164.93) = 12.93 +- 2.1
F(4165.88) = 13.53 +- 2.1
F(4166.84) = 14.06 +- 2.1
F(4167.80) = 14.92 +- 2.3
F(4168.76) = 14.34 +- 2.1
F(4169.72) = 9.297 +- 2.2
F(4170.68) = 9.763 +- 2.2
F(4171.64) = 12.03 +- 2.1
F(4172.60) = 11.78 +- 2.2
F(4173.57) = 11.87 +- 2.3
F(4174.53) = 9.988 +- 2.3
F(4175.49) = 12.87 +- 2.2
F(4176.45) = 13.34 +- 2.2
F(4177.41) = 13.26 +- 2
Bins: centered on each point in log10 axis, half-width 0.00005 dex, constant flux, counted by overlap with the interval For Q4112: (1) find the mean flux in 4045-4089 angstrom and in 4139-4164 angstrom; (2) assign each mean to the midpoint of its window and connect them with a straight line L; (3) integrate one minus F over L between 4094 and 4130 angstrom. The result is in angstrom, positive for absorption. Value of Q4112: 7.2 angstrom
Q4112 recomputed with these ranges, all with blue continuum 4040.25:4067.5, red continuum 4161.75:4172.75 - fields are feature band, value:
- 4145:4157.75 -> -0.8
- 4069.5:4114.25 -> 7.1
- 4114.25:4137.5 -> 1.0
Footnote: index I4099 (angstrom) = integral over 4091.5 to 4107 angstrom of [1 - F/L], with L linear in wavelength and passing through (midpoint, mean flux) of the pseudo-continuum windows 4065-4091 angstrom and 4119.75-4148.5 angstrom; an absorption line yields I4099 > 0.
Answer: 5.1 angstrom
